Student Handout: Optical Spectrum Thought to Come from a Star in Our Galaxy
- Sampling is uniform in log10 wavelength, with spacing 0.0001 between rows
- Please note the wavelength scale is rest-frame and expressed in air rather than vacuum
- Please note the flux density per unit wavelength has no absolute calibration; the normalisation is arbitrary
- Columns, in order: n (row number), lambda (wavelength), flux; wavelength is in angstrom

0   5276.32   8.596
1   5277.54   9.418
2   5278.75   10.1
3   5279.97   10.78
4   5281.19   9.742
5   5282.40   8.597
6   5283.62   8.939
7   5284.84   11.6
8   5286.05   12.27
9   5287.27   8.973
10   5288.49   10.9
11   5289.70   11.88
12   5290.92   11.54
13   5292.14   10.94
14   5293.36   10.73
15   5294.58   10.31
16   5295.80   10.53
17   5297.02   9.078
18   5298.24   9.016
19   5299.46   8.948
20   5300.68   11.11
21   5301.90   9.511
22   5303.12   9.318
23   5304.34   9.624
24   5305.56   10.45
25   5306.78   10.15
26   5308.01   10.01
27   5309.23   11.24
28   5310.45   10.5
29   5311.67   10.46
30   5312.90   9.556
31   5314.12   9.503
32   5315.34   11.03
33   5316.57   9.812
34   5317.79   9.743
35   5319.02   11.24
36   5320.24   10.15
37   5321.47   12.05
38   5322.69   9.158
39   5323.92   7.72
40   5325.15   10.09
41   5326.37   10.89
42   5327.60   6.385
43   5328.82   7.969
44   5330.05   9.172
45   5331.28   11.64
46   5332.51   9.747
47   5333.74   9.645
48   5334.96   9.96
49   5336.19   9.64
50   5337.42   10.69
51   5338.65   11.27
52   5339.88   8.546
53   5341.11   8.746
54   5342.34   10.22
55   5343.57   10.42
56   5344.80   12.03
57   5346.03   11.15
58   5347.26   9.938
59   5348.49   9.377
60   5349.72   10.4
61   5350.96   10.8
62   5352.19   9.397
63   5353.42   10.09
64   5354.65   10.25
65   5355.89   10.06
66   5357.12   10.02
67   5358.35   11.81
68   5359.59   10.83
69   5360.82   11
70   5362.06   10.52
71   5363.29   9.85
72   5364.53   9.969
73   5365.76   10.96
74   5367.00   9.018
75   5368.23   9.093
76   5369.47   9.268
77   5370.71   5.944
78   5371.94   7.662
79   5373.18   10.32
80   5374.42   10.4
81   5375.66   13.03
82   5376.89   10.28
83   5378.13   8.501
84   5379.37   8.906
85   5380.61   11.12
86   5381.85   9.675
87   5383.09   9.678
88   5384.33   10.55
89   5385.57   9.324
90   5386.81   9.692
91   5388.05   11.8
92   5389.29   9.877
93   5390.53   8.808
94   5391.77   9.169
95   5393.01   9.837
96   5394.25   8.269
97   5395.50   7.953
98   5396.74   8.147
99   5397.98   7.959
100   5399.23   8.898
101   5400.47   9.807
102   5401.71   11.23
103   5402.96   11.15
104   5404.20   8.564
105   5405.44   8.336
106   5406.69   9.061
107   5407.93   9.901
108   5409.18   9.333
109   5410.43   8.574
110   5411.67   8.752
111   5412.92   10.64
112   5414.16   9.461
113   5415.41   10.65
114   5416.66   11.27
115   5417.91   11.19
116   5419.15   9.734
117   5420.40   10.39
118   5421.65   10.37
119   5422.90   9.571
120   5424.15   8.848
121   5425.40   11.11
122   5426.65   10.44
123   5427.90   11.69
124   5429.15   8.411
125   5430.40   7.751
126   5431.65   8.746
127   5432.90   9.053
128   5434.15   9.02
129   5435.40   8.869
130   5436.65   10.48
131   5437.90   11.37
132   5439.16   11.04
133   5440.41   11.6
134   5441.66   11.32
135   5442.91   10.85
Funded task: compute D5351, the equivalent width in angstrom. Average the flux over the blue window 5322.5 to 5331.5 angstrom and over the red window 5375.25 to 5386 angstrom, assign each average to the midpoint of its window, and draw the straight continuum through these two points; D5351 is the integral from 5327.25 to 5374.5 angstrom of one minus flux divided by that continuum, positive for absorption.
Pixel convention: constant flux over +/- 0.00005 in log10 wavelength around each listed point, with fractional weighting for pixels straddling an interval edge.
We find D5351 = -1.9 angstrom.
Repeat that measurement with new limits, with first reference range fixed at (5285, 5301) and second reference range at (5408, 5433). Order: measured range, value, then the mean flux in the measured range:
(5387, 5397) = 0.7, 9.29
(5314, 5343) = 1.4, 9.8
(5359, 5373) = 0.9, 9.49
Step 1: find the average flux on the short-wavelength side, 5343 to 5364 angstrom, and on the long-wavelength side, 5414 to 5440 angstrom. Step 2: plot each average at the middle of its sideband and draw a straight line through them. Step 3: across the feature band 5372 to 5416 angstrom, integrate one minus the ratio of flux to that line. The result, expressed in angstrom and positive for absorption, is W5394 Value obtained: 2.5 angstrom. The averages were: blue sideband 10.5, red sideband 9.99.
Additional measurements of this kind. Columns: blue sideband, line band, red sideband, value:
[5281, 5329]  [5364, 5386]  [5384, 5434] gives 0.2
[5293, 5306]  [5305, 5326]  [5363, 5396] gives -0.8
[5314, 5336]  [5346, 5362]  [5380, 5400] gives -1.3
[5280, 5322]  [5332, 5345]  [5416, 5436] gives 0.1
